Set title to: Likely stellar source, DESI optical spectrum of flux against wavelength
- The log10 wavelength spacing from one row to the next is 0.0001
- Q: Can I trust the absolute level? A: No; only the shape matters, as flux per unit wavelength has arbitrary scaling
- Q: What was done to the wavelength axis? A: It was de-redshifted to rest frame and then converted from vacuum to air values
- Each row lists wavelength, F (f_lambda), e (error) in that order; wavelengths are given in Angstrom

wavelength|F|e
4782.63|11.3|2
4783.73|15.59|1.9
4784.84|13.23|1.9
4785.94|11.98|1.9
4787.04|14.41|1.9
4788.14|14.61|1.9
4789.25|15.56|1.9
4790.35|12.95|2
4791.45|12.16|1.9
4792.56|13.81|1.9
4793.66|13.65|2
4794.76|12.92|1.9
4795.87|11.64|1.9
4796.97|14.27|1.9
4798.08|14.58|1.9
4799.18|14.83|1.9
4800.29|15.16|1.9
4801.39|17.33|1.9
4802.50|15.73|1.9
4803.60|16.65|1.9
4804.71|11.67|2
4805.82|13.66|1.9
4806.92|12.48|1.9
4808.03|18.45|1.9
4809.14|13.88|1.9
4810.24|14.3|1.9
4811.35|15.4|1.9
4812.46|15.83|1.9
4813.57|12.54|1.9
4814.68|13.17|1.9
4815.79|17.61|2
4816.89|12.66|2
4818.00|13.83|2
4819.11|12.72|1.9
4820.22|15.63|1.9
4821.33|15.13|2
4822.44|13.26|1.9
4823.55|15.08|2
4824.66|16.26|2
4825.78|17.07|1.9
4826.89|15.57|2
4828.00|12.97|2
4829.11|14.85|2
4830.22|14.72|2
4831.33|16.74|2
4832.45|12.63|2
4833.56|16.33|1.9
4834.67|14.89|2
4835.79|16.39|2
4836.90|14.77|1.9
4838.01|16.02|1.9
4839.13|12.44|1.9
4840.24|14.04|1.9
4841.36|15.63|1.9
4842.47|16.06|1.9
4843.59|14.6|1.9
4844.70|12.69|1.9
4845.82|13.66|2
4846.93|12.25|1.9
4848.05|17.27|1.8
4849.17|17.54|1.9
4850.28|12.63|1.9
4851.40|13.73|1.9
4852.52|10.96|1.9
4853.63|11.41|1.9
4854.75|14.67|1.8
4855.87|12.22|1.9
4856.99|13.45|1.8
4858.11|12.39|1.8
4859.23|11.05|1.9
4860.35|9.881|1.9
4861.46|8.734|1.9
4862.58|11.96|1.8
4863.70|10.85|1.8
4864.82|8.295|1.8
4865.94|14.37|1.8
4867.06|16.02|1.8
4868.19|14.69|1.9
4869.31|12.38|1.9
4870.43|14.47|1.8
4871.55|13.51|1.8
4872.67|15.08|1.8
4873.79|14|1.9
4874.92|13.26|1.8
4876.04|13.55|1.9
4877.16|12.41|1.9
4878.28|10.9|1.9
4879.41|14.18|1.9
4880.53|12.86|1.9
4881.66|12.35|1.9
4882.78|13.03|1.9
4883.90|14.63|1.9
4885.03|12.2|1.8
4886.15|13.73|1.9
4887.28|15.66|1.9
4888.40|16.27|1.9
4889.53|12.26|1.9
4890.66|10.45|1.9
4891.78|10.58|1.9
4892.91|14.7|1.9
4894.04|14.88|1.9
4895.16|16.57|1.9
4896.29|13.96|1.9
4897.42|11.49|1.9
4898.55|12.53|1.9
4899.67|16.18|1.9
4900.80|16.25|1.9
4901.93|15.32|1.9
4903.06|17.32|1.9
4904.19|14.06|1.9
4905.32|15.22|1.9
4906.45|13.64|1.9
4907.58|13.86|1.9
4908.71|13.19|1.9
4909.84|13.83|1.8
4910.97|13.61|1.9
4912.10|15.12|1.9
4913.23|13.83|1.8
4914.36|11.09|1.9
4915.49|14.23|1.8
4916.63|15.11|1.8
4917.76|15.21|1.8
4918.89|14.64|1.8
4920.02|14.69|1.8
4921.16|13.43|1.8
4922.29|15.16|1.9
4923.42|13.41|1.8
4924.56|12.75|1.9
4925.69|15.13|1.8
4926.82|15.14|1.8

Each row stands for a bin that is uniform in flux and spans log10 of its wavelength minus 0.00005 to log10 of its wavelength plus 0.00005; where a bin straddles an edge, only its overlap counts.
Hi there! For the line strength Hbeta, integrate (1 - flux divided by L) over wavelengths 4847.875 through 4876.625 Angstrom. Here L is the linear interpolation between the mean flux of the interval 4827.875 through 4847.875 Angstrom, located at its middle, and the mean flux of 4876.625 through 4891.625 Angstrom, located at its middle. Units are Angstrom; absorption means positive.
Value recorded 1.8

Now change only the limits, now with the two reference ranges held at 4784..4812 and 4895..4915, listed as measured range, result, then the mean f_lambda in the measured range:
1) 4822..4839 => -1.1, 15.1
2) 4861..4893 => 2.8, 13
